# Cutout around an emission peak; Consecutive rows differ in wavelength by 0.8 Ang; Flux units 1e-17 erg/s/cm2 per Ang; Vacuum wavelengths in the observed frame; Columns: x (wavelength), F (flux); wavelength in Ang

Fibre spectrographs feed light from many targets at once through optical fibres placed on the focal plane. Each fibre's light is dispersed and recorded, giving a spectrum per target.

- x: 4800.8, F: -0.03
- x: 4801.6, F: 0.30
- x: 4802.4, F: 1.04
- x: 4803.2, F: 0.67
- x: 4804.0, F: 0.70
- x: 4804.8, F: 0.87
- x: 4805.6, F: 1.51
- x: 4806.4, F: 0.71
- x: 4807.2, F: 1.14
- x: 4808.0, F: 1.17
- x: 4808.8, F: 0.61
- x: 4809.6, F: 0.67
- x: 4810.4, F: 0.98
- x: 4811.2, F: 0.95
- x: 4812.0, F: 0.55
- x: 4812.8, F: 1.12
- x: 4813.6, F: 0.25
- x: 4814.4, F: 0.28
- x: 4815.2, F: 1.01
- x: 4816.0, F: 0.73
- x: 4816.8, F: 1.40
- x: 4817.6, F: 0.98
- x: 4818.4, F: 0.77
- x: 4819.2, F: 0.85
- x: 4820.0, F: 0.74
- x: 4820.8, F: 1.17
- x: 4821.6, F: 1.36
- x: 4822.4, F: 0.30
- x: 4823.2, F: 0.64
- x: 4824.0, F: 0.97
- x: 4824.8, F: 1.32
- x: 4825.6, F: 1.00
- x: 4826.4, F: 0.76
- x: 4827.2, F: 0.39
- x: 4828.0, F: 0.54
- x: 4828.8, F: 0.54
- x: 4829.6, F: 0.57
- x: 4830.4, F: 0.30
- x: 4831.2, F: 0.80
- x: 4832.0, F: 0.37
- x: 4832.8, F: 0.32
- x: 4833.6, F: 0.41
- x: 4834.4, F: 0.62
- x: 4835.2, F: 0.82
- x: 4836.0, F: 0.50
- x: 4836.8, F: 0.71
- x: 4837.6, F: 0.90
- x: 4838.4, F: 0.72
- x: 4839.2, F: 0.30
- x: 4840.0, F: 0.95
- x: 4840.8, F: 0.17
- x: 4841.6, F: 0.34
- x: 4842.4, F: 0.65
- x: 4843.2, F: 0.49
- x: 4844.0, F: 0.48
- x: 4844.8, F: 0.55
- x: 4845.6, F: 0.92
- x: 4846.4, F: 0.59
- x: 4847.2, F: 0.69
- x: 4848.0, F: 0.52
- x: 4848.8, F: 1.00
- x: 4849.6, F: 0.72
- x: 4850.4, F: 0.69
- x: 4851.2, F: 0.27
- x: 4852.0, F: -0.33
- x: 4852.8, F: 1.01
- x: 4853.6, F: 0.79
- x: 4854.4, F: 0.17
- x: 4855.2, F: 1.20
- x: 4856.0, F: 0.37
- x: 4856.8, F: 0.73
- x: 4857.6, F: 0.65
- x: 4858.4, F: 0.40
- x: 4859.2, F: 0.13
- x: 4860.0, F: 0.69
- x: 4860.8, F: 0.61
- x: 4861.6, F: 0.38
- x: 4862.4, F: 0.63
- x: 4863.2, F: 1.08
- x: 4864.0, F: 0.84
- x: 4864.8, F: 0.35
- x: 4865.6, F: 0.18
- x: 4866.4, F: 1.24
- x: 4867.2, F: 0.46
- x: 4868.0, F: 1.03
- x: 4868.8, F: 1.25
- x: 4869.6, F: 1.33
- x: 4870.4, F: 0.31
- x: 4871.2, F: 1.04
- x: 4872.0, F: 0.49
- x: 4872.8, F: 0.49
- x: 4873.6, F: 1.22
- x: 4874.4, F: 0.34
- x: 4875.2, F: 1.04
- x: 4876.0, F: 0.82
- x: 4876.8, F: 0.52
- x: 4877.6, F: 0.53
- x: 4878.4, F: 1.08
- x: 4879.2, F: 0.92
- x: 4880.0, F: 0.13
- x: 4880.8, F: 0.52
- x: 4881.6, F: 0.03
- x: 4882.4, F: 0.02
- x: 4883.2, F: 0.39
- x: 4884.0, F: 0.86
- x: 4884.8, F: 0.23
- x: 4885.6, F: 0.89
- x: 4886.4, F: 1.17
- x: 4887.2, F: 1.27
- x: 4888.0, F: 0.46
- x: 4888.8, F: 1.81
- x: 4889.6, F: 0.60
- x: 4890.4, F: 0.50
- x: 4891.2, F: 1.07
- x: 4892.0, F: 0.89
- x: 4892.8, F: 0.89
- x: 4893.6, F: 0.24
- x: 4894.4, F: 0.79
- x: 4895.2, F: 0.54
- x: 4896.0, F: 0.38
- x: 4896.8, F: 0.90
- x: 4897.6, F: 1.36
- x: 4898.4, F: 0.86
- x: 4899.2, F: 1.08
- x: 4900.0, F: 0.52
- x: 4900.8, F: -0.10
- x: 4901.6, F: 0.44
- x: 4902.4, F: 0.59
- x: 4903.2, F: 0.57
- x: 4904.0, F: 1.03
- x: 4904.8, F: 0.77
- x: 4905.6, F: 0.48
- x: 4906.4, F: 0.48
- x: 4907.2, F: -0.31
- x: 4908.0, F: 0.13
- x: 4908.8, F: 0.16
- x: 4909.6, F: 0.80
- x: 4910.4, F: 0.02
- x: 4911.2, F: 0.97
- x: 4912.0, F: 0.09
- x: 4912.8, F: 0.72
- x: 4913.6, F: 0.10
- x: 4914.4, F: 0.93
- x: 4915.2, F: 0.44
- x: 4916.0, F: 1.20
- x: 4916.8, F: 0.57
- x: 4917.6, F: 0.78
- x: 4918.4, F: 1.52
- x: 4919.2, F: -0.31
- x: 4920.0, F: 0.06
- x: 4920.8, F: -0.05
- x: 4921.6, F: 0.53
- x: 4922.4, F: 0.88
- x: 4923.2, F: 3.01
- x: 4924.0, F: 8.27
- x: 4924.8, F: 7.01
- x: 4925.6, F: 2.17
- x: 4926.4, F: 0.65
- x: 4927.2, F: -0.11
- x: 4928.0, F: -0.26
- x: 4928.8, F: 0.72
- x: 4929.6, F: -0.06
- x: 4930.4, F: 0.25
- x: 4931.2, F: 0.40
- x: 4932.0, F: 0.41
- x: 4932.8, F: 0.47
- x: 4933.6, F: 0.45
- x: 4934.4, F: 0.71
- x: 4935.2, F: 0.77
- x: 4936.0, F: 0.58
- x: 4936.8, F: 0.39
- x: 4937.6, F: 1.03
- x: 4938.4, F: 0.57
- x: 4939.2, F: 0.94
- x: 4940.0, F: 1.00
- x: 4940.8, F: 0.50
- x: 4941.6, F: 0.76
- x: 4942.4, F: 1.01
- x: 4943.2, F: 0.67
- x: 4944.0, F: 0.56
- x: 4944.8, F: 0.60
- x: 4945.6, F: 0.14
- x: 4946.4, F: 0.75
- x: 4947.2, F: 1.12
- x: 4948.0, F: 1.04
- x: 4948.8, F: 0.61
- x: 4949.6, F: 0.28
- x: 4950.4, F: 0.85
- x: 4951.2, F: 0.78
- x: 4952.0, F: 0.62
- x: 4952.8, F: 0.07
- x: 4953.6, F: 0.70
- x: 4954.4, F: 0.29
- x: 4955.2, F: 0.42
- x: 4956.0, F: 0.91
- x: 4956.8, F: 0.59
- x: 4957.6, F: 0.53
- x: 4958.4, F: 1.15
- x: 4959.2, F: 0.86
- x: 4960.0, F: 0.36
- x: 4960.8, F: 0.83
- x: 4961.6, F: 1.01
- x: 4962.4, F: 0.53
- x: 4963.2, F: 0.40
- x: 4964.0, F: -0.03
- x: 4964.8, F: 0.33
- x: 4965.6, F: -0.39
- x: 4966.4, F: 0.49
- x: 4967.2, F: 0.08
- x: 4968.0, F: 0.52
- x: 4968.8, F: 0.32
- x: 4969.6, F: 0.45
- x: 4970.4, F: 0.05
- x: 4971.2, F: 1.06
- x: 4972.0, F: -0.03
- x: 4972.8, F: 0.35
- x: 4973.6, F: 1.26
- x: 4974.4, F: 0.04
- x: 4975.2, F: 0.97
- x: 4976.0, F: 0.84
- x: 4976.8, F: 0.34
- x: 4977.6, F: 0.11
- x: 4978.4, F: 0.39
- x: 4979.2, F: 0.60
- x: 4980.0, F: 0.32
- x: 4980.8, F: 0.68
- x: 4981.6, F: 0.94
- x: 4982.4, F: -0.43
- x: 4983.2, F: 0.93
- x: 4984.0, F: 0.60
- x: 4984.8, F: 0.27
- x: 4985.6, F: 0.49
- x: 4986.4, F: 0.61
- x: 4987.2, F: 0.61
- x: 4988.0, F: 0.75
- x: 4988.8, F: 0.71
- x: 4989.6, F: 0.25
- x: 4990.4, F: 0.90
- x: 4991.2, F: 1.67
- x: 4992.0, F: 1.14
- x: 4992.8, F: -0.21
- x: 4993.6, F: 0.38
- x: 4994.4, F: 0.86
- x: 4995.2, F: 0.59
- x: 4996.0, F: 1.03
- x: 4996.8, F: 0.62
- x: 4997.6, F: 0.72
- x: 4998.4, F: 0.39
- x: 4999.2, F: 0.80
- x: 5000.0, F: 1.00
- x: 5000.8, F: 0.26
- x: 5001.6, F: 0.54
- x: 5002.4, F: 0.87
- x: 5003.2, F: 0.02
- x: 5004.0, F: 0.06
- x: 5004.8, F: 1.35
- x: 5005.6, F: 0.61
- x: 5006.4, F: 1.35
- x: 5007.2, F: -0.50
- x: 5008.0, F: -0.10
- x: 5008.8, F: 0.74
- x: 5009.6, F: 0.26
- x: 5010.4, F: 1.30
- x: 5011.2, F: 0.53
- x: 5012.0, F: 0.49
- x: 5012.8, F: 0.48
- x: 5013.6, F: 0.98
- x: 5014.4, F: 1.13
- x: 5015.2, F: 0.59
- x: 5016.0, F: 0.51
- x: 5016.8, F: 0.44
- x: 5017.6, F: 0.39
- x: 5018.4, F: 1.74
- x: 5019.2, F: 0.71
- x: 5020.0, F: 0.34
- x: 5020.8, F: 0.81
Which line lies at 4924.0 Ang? H-beta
